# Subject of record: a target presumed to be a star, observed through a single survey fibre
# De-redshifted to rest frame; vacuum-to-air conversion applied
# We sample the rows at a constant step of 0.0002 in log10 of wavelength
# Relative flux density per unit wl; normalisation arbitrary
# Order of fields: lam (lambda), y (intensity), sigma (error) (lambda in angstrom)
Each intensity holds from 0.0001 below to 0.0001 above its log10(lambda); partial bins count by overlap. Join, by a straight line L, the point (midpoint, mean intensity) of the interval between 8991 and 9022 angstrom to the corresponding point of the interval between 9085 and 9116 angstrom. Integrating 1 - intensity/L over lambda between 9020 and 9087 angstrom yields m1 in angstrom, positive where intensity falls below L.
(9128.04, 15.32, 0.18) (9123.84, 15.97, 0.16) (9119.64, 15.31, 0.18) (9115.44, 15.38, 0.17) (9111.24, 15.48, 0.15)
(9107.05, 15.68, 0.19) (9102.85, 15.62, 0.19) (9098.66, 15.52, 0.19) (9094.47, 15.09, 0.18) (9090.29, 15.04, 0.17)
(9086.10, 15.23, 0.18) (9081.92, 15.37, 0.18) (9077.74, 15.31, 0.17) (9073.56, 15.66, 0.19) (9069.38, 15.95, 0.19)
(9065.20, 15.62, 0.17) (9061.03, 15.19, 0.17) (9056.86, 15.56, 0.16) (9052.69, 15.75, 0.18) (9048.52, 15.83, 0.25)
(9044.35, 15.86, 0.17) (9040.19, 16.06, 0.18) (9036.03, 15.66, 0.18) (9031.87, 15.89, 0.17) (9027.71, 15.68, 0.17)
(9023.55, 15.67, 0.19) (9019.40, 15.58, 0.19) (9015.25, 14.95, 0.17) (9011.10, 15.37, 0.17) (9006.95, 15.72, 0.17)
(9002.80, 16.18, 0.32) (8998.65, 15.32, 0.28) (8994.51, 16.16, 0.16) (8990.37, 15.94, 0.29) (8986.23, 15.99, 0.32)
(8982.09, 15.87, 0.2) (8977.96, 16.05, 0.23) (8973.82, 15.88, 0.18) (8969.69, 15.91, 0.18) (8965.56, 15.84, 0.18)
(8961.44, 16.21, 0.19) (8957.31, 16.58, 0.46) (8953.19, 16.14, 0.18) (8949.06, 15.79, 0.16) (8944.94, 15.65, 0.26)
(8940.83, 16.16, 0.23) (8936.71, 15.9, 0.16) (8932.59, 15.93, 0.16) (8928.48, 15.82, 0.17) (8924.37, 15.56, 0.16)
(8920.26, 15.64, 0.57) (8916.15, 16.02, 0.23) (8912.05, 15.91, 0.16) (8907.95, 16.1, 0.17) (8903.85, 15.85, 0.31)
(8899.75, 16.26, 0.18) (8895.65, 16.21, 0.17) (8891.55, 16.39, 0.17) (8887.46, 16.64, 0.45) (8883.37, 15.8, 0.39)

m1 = -0.61 angstrom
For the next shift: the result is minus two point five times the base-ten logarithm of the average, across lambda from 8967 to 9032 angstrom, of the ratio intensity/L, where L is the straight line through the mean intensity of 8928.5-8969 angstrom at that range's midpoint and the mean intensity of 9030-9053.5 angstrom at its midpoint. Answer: 0.01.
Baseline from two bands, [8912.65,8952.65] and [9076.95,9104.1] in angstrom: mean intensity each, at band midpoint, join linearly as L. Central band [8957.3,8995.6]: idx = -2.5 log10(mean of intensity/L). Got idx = -0.02 mag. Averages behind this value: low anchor 15.8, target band 16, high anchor 15.3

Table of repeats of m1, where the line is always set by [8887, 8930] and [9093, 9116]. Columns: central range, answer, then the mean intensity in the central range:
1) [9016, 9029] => 0.1 angstrom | 15.6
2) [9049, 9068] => 0.0 angstrom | 15.6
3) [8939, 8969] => -0.3 angstrom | 16.1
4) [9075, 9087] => 0.2 angstrom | 15.3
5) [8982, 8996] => -0.2 angstrom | 16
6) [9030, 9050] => -0.3 angstrom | 15.9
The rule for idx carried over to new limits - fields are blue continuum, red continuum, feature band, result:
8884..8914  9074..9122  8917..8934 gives 0.02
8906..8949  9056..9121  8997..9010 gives 0.00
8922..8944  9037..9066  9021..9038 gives 0.00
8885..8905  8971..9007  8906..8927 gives 0.02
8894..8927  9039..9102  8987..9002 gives -0.01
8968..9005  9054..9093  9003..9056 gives 0.00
